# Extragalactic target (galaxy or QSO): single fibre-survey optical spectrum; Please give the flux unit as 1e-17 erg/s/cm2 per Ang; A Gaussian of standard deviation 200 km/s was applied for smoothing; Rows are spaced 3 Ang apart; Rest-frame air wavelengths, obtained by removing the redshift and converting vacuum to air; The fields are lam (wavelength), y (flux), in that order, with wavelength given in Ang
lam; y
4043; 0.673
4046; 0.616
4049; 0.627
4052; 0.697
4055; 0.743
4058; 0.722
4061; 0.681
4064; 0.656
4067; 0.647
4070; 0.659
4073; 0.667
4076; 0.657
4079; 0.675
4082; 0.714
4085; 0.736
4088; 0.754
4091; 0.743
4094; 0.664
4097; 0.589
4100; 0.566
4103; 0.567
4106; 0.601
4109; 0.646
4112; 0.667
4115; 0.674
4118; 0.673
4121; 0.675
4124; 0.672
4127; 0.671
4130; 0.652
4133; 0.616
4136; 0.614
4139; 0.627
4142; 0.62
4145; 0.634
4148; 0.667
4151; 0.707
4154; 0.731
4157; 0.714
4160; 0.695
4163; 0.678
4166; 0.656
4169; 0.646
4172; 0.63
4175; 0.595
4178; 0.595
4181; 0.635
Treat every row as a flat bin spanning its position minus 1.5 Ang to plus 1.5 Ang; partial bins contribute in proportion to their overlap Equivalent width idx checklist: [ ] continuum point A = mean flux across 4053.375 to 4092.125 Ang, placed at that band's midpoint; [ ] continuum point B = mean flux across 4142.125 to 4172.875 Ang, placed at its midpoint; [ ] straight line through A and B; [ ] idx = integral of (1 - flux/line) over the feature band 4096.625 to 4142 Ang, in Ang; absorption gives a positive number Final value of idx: 3.3 Ang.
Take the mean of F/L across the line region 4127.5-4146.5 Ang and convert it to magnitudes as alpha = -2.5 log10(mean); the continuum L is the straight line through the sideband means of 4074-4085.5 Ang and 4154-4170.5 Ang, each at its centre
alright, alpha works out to 0.09 mag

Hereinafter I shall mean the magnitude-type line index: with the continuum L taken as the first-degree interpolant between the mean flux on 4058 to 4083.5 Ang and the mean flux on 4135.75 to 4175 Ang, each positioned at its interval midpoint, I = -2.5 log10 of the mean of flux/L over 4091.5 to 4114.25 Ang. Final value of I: 0.08 mag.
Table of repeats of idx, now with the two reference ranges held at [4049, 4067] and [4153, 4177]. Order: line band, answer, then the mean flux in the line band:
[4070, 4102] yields 0.43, 0.674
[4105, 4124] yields 0.50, 0.659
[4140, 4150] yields 0.40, 0.643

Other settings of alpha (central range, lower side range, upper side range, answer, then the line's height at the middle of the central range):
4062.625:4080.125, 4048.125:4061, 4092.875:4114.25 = 0.016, 0.67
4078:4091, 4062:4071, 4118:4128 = -0.099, 0.661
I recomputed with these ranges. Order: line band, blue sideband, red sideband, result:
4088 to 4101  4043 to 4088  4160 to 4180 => 0.02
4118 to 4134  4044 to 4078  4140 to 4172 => 0.02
